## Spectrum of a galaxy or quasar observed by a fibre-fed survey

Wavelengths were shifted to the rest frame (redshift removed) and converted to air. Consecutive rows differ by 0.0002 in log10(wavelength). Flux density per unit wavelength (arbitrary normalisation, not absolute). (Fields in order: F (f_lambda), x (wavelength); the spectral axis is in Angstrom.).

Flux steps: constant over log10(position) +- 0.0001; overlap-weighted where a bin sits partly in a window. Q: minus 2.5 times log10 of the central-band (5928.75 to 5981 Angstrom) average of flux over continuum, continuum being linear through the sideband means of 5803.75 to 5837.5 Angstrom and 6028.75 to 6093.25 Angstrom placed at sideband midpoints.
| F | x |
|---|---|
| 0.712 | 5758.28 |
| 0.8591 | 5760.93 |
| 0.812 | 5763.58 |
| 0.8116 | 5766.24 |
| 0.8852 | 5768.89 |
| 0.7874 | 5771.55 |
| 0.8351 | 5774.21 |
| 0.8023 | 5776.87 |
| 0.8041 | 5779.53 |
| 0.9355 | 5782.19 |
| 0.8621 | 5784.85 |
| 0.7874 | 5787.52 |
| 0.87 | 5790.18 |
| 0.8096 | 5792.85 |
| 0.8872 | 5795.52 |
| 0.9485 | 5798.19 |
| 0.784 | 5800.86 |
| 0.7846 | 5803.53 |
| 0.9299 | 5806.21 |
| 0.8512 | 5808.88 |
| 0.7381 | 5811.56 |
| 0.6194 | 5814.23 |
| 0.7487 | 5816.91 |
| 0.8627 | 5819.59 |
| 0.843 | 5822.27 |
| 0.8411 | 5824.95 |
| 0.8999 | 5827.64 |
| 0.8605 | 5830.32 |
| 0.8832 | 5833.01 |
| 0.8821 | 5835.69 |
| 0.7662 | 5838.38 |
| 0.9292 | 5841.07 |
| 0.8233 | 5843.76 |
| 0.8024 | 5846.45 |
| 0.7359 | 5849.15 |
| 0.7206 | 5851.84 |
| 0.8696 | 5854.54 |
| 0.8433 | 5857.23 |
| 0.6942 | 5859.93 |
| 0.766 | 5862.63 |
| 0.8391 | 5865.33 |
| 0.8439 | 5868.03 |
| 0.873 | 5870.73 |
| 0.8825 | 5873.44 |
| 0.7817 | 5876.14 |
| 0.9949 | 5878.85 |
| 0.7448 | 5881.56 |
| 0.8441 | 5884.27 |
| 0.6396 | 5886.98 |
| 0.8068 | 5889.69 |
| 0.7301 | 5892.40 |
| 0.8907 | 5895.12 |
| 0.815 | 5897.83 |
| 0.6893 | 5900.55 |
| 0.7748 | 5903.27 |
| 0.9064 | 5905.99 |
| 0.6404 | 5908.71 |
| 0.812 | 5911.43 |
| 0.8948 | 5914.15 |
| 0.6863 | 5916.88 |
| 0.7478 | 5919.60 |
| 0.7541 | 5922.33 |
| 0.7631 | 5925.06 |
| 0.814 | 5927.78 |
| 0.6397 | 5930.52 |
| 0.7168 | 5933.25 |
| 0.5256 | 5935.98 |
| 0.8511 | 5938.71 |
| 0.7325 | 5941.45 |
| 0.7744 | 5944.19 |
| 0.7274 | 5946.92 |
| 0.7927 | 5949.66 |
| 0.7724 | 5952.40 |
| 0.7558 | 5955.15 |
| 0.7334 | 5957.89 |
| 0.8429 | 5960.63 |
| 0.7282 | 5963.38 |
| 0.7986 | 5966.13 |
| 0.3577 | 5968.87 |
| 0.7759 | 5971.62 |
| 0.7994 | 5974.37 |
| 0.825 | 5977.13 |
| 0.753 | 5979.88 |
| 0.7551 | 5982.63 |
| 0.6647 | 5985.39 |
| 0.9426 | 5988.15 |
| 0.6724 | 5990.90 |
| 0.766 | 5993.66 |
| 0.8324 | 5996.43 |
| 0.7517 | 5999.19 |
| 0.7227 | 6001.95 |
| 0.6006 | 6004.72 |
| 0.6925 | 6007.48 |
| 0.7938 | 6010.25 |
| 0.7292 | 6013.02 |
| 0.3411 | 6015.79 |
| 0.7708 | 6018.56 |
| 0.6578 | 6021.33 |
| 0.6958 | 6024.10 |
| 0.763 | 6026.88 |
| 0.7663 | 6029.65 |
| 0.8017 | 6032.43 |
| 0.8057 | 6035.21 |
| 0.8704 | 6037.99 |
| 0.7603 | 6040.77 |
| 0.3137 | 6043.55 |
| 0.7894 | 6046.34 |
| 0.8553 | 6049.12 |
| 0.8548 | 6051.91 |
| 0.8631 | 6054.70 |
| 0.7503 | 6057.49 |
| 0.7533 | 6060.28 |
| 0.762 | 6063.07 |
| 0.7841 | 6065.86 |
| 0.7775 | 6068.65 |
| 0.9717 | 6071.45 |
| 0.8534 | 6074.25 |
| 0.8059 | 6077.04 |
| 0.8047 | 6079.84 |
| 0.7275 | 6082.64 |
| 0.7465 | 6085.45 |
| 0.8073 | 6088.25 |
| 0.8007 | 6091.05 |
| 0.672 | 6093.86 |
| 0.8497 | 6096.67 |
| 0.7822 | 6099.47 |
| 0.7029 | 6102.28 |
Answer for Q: 0.10 mag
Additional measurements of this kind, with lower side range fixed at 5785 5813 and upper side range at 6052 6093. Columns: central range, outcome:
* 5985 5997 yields 0.04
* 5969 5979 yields 0.10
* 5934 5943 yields 0.16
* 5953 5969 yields 0.12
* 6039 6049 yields 0.21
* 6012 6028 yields 0.23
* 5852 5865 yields 0.05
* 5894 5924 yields 0.06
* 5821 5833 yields -0.04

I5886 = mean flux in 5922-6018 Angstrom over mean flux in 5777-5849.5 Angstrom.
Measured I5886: 0.9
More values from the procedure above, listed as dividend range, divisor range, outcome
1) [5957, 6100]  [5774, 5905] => 0.92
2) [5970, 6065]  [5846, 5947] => 0.95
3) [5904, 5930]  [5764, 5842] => 0.93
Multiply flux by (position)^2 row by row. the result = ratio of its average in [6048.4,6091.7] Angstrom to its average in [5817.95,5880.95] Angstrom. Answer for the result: 1.0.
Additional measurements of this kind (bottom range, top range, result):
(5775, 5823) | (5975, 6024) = 0.94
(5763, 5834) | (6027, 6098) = 1.03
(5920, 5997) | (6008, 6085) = 1.05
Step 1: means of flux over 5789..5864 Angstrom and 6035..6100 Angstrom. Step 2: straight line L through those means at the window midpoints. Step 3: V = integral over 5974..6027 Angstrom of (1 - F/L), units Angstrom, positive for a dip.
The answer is 4.58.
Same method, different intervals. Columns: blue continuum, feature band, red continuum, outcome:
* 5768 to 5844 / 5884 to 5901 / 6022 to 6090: 0.9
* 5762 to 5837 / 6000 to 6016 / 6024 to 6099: 2.4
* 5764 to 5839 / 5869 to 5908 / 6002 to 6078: -0.4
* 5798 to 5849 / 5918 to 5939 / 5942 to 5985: 1.2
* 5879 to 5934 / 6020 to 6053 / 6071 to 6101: 1.9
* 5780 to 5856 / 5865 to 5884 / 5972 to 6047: -1.2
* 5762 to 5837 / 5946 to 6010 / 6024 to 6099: 4.4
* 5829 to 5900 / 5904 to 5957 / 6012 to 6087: 2.8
